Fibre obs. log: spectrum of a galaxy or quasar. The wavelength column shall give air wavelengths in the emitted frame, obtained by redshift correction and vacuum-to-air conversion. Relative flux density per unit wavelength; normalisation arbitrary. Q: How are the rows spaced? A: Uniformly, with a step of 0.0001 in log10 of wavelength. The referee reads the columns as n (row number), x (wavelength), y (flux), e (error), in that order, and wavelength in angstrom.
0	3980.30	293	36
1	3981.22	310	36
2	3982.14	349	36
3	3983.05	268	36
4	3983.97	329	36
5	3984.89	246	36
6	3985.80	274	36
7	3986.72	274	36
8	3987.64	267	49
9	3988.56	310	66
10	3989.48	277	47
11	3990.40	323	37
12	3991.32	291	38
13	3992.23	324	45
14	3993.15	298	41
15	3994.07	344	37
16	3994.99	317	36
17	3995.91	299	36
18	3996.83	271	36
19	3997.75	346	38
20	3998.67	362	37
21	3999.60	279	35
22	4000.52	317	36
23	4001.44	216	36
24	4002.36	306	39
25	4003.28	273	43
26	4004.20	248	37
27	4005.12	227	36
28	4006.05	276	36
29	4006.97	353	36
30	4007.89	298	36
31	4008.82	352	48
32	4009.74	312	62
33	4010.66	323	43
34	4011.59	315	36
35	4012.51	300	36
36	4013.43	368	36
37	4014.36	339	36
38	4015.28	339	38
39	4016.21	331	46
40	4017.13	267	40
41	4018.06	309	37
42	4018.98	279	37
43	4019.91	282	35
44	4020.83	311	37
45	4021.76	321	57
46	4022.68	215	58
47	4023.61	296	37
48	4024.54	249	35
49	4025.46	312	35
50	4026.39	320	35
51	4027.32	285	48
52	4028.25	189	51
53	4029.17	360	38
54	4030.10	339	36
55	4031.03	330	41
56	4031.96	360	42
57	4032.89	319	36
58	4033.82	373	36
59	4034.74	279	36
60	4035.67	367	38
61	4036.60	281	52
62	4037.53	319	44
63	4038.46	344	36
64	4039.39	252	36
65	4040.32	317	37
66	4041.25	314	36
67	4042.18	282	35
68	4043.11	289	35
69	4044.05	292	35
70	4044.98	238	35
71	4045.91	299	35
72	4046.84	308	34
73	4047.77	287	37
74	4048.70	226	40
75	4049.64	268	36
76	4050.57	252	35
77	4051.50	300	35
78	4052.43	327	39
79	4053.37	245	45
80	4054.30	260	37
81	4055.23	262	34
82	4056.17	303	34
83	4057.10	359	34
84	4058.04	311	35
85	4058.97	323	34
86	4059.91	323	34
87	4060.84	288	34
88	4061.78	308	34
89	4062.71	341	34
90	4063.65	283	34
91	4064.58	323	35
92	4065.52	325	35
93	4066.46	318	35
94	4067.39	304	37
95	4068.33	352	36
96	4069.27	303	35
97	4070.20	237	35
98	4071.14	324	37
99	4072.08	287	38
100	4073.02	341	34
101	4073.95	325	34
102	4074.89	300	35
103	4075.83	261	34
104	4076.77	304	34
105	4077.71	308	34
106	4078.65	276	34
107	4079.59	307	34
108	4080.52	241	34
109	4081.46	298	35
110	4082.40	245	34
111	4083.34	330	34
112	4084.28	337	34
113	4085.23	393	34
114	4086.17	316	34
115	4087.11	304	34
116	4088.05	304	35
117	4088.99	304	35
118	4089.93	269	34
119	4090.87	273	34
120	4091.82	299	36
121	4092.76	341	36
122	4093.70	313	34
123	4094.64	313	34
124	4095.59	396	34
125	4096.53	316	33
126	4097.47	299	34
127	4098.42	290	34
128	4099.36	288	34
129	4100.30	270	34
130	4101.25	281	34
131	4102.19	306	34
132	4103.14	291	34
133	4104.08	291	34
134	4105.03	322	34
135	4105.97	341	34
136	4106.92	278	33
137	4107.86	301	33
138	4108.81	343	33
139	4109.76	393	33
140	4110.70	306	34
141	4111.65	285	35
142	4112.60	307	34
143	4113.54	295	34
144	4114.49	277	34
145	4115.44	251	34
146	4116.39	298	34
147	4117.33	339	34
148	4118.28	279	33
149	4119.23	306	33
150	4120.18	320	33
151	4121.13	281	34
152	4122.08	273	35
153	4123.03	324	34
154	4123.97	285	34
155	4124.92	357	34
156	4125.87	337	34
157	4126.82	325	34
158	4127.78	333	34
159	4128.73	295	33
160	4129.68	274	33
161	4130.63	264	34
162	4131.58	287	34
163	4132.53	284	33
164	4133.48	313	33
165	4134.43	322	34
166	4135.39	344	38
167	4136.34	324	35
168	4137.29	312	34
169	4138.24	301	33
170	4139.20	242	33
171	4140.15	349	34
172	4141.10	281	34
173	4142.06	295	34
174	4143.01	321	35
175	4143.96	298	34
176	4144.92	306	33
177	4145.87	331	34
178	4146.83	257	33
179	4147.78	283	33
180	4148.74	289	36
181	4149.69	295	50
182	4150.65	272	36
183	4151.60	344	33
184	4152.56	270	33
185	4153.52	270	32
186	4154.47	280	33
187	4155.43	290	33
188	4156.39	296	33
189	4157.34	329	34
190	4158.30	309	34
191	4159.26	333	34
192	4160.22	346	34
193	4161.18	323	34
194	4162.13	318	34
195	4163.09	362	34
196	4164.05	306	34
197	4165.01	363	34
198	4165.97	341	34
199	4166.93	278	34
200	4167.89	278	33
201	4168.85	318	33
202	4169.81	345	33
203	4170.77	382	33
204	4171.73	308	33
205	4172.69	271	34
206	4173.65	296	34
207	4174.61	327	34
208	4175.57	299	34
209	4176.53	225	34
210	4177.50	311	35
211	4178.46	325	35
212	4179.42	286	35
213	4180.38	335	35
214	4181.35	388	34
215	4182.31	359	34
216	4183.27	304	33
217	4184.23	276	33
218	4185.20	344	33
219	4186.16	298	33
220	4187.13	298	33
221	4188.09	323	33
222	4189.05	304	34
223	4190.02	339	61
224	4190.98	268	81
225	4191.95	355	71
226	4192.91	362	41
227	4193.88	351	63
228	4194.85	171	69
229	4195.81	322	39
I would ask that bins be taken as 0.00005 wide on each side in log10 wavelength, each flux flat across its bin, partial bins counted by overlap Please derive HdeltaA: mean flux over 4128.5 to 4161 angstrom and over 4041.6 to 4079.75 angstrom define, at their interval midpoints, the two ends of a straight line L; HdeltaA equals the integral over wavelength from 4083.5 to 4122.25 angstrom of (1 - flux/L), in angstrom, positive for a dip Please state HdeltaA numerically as -1.2 angstrom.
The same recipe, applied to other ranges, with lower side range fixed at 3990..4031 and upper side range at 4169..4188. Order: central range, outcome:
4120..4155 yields 1.2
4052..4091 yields 0.4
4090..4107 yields 0.2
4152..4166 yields -0.1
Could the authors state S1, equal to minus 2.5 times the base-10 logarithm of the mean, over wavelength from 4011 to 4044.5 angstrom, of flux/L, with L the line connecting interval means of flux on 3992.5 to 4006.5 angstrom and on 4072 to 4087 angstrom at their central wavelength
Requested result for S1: -0.037 mag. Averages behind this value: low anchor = 292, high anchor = 305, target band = 307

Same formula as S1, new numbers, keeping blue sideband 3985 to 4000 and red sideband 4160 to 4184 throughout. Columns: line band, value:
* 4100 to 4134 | 0.04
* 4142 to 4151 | 0.08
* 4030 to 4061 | 0.02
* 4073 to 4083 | 0.07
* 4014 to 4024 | 0.02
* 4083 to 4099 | -0.02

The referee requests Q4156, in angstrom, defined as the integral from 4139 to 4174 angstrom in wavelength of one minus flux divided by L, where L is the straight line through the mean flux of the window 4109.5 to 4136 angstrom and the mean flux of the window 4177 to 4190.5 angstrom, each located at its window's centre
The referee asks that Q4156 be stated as 0.6 angstrom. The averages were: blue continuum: 305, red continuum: 321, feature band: 308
